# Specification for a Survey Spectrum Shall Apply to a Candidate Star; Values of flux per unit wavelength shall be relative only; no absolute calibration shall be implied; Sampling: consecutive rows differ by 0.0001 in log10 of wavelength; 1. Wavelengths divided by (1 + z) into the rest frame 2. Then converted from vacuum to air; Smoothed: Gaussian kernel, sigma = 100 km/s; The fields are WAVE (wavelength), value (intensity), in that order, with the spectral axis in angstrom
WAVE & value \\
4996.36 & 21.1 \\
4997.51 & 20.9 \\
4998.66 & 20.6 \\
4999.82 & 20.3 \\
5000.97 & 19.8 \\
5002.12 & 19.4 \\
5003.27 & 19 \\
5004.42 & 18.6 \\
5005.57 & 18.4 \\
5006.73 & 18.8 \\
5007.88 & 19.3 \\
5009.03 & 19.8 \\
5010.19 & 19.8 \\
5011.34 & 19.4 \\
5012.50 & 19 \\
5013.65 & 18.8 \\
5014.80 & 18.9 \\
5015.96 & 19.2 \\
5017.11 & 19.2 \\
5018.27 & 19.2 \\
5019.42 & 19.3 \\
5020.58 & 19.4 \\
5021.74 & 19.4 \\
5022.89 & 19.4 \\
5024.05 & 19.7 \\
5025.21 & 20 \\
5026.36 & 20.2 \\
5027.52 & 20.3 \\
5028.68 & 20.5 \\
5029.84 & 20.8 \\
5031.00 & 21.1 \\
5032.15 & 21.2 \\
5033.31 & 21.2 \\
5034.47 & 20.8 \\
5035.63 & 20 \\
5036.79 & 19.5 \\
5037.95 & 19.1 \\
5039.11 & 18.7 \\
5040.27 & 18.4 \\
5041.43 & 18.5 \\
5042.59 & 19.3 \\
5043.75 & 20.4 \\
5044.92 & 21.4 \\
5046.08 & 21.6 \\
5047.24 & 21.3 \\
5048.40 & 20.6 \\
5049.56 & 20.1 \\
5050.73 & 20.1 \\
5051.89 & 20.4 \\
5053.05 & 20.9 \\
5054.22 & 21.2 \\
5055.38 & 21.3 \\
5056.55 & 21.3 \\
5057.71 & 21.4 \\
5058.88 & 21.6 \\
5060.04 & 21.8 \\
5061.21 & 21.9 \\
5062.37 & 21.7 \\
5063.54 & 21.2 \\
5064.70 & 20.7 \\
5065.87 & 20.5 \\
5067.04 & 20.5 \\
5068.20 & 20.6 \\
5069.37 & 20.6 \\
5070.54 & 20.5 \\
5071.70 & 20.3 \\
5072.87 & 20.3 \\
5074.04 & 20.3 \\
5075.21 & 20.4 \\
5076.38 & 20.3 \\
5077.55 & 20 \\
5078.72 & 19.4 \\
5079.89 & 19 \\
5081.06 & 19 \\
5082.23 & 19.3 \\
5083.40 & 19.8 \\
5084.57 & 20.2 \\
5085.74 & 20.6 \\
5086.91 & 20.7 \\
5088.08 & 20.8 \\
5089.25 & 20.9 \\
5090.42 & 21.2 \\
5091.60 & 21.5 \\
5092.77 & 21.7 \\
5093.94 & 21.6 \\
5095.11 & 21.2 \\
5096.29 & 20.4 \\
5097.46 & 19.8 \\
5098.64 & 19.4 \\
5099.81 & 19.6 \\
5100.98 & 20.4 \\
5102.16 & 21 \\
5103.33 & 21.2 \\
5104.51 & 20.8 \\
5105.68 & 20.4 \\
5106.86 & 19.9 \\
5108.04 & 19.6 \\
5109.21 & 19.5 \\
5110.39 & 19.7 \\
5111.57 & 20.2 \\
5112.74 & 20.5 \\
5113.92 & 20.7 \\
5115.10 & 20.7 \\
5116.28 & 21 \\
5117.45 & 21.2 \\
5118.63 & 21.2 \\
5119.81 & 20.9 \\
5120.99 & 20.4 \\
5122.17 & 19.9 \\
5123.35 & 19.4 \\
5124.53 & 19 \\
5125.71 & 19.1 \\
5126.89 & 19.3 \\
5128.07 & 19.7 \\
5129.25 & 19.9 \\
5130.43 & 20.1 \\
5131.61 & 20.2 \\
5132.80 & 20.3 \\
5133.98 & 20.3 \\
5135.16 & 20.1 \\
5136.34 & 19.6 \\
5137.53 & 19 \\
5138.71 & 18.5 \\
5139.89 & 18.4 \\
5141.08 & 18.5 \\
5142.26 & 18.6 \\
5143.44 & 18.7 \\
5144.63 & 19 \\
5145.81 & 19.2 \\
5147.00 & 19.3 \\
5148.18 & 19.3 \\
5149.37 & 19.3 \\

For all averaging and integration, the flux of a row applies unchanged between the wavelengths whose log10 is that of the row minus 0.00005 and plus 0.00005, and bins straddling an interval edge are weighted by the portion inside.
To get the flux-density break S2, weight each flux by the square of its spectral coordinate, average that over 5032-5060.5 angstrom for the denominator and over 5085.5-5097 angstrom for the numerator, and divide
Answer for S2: 1.0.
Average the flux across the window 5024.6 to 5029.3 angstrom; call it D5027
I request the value 20.2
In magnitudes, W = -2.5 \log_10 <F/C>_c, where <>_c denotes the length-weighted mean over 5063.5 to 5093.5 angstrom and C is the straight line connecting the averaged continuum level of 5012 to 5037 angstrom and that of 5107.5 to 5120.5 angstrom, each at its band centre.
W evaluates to -0.01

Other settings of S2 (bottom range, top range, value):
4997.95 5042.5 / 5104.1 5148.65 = 1.05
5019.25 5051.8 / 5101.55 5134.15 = 1.04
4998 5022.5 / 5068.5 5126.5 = 1.09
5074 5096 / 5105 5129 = 1.00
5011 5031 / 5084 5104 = 1.09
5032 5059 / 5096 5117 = 1.02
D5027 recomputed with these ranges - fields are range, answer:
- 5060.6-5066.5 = 21.2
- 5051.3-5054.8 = 20.8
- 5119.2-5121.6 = 20.6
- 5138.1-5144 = 18.6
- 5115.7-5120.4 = 21.1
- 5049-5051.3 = 20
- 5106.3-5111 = 19.7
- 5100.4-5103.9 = 20.9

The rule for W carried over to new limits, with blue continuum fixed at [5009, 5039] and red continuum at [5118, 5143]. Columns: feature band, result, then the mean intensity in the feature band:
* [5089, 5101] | -0.055 mag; 20.7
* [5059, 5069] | -0.074 mag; 21.1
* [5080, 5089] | -0.019 mag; 20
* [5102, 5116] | -0.037 mag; 20.3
